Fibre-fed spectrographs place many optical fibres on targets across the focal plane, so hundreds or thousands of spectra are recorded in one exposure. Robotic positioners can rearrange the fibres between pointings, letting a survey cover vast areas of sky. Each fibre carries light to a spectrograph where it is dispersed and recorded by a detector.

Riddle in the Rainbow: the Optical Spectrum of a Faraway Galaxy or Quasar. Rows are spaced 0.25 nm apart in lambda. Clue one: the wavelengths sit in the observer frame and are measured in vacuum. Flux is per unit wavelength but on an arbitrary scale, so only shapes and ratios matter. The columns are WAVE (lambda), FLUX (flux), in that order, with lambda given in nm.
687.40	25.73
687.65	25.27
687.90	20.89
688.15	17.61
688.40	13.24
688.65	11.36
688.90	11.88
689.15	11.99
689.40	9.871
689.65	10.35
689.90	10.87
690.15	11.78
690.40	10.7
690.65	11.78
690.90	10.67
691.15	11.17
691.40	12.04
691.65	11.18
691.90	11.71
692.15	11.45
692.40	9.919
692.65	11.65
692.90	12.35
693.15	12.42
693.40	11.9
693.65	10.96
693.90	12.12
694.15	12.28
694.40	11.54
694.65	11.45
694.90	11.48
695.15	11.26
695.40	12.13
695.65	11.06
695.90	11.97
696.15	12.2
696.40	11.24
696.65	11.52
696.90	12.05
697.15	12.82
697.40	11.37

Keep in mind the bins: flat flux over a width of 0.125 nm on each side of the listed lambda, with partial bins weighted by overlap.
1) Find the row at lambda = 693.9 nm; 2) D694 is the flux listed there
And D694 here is 12.12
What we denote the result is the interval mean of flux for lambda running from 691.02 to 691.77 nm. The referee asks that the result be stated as 11.5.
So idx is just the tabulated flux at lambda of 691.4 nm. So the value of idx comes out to 12.04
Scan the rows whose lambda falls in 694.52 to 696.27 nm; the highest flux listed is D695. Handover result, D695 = 12.2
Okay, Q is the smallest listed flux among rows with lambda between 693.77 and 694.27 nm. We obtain 12.12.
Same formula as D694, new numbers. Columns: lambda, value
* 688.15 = 17.61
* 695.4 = 12.13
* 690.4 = 10.7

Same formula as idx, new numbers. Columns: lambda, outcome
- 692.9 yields 12.35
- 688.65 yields 11.36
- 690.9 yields 10.67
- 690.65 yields 11.78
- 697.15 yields 12.82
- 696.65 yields 11.52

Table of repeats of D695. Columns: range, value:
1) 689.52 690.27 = 11.78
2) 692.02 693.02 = 12.35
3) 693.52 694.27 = 12.28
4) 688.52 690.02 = 11.99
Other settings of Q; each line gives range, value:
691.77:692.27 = 11.45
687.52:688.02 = 20.89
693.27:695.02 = 10.96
